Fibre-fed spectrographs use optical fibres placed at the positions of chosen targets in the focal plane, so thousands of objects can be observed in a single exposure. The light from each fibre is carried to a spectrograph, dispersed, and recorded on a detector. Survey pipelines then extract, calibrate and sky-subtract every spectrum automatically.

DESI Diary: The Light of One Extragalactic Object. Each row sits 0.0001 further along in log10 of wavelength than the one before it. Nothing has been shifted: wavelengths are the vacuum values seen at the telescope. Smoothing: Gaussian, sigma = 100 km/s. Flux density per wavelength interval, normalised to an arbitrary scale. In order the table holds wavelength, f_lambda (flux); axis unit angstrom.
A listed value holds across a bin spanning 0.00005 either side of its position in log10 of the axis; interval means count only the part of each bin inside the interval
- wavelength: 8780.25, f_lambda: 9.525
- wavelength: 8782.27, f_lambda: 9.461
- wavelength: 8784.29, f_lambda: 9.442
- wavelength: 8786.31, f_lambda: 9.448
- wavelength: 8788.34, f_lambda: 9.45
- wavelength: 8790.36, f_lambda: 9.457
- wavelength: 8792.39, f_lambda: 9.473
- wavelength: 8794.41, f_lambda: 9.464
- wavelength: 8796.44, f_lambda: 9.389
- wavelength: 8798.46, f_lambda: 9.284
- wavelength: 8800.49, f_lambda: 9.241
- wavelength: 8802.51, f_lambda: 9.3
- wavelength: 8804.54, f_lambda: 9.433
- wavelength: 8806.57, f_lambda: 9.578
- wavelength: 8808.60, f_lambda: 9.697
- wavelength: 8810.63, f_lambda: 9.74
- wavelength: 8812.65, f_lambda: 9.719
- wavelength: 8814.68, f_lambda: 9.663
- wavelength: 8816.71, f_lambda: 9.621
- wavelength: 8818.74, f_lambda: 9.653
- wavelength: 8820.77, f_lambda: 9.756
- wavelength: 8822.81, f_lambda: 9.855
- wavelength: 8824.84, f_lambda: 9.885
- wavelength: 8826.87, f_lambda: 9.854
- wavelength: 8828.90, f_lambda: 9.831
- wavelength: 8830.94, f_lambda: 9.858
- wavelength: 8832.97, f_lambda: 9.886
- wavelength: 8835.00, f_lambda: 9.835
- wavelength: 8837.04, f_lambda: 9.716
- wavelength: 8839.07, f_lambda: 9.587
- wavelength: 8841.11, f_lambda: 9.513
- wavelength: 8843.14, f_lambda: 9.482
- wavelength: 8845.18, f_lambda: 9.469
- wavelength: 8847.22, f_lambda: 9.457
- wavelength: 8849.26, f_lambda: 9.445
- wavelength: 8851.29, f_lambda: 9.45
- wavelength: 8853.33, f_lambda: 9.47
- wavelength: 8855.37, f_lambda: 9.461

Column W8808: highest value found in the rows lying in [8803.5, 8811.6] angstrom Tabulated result 9.74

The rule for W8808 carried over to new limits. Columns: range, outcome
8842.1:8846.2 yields 9.482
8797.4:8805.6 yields 9.433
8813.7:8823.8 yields 9.855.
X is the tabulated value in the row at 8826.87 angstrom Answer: 9.854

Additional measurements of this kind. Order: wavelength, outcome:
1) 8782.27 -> 9.461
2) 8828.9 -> 9.831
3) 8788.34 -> 9.45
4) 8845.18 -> 9.469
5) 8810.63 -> 9.74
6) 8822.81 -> 9.855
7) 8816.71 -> 9.621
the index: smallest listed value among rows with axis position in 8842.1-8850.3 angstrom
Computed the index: 9.445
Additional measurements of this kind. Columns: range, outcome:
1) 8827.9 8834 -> 9.831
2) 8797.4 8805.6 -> 9.241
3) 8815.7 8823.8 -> 9.621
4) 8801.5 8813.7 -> 9.3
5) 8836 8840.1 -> 9.587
